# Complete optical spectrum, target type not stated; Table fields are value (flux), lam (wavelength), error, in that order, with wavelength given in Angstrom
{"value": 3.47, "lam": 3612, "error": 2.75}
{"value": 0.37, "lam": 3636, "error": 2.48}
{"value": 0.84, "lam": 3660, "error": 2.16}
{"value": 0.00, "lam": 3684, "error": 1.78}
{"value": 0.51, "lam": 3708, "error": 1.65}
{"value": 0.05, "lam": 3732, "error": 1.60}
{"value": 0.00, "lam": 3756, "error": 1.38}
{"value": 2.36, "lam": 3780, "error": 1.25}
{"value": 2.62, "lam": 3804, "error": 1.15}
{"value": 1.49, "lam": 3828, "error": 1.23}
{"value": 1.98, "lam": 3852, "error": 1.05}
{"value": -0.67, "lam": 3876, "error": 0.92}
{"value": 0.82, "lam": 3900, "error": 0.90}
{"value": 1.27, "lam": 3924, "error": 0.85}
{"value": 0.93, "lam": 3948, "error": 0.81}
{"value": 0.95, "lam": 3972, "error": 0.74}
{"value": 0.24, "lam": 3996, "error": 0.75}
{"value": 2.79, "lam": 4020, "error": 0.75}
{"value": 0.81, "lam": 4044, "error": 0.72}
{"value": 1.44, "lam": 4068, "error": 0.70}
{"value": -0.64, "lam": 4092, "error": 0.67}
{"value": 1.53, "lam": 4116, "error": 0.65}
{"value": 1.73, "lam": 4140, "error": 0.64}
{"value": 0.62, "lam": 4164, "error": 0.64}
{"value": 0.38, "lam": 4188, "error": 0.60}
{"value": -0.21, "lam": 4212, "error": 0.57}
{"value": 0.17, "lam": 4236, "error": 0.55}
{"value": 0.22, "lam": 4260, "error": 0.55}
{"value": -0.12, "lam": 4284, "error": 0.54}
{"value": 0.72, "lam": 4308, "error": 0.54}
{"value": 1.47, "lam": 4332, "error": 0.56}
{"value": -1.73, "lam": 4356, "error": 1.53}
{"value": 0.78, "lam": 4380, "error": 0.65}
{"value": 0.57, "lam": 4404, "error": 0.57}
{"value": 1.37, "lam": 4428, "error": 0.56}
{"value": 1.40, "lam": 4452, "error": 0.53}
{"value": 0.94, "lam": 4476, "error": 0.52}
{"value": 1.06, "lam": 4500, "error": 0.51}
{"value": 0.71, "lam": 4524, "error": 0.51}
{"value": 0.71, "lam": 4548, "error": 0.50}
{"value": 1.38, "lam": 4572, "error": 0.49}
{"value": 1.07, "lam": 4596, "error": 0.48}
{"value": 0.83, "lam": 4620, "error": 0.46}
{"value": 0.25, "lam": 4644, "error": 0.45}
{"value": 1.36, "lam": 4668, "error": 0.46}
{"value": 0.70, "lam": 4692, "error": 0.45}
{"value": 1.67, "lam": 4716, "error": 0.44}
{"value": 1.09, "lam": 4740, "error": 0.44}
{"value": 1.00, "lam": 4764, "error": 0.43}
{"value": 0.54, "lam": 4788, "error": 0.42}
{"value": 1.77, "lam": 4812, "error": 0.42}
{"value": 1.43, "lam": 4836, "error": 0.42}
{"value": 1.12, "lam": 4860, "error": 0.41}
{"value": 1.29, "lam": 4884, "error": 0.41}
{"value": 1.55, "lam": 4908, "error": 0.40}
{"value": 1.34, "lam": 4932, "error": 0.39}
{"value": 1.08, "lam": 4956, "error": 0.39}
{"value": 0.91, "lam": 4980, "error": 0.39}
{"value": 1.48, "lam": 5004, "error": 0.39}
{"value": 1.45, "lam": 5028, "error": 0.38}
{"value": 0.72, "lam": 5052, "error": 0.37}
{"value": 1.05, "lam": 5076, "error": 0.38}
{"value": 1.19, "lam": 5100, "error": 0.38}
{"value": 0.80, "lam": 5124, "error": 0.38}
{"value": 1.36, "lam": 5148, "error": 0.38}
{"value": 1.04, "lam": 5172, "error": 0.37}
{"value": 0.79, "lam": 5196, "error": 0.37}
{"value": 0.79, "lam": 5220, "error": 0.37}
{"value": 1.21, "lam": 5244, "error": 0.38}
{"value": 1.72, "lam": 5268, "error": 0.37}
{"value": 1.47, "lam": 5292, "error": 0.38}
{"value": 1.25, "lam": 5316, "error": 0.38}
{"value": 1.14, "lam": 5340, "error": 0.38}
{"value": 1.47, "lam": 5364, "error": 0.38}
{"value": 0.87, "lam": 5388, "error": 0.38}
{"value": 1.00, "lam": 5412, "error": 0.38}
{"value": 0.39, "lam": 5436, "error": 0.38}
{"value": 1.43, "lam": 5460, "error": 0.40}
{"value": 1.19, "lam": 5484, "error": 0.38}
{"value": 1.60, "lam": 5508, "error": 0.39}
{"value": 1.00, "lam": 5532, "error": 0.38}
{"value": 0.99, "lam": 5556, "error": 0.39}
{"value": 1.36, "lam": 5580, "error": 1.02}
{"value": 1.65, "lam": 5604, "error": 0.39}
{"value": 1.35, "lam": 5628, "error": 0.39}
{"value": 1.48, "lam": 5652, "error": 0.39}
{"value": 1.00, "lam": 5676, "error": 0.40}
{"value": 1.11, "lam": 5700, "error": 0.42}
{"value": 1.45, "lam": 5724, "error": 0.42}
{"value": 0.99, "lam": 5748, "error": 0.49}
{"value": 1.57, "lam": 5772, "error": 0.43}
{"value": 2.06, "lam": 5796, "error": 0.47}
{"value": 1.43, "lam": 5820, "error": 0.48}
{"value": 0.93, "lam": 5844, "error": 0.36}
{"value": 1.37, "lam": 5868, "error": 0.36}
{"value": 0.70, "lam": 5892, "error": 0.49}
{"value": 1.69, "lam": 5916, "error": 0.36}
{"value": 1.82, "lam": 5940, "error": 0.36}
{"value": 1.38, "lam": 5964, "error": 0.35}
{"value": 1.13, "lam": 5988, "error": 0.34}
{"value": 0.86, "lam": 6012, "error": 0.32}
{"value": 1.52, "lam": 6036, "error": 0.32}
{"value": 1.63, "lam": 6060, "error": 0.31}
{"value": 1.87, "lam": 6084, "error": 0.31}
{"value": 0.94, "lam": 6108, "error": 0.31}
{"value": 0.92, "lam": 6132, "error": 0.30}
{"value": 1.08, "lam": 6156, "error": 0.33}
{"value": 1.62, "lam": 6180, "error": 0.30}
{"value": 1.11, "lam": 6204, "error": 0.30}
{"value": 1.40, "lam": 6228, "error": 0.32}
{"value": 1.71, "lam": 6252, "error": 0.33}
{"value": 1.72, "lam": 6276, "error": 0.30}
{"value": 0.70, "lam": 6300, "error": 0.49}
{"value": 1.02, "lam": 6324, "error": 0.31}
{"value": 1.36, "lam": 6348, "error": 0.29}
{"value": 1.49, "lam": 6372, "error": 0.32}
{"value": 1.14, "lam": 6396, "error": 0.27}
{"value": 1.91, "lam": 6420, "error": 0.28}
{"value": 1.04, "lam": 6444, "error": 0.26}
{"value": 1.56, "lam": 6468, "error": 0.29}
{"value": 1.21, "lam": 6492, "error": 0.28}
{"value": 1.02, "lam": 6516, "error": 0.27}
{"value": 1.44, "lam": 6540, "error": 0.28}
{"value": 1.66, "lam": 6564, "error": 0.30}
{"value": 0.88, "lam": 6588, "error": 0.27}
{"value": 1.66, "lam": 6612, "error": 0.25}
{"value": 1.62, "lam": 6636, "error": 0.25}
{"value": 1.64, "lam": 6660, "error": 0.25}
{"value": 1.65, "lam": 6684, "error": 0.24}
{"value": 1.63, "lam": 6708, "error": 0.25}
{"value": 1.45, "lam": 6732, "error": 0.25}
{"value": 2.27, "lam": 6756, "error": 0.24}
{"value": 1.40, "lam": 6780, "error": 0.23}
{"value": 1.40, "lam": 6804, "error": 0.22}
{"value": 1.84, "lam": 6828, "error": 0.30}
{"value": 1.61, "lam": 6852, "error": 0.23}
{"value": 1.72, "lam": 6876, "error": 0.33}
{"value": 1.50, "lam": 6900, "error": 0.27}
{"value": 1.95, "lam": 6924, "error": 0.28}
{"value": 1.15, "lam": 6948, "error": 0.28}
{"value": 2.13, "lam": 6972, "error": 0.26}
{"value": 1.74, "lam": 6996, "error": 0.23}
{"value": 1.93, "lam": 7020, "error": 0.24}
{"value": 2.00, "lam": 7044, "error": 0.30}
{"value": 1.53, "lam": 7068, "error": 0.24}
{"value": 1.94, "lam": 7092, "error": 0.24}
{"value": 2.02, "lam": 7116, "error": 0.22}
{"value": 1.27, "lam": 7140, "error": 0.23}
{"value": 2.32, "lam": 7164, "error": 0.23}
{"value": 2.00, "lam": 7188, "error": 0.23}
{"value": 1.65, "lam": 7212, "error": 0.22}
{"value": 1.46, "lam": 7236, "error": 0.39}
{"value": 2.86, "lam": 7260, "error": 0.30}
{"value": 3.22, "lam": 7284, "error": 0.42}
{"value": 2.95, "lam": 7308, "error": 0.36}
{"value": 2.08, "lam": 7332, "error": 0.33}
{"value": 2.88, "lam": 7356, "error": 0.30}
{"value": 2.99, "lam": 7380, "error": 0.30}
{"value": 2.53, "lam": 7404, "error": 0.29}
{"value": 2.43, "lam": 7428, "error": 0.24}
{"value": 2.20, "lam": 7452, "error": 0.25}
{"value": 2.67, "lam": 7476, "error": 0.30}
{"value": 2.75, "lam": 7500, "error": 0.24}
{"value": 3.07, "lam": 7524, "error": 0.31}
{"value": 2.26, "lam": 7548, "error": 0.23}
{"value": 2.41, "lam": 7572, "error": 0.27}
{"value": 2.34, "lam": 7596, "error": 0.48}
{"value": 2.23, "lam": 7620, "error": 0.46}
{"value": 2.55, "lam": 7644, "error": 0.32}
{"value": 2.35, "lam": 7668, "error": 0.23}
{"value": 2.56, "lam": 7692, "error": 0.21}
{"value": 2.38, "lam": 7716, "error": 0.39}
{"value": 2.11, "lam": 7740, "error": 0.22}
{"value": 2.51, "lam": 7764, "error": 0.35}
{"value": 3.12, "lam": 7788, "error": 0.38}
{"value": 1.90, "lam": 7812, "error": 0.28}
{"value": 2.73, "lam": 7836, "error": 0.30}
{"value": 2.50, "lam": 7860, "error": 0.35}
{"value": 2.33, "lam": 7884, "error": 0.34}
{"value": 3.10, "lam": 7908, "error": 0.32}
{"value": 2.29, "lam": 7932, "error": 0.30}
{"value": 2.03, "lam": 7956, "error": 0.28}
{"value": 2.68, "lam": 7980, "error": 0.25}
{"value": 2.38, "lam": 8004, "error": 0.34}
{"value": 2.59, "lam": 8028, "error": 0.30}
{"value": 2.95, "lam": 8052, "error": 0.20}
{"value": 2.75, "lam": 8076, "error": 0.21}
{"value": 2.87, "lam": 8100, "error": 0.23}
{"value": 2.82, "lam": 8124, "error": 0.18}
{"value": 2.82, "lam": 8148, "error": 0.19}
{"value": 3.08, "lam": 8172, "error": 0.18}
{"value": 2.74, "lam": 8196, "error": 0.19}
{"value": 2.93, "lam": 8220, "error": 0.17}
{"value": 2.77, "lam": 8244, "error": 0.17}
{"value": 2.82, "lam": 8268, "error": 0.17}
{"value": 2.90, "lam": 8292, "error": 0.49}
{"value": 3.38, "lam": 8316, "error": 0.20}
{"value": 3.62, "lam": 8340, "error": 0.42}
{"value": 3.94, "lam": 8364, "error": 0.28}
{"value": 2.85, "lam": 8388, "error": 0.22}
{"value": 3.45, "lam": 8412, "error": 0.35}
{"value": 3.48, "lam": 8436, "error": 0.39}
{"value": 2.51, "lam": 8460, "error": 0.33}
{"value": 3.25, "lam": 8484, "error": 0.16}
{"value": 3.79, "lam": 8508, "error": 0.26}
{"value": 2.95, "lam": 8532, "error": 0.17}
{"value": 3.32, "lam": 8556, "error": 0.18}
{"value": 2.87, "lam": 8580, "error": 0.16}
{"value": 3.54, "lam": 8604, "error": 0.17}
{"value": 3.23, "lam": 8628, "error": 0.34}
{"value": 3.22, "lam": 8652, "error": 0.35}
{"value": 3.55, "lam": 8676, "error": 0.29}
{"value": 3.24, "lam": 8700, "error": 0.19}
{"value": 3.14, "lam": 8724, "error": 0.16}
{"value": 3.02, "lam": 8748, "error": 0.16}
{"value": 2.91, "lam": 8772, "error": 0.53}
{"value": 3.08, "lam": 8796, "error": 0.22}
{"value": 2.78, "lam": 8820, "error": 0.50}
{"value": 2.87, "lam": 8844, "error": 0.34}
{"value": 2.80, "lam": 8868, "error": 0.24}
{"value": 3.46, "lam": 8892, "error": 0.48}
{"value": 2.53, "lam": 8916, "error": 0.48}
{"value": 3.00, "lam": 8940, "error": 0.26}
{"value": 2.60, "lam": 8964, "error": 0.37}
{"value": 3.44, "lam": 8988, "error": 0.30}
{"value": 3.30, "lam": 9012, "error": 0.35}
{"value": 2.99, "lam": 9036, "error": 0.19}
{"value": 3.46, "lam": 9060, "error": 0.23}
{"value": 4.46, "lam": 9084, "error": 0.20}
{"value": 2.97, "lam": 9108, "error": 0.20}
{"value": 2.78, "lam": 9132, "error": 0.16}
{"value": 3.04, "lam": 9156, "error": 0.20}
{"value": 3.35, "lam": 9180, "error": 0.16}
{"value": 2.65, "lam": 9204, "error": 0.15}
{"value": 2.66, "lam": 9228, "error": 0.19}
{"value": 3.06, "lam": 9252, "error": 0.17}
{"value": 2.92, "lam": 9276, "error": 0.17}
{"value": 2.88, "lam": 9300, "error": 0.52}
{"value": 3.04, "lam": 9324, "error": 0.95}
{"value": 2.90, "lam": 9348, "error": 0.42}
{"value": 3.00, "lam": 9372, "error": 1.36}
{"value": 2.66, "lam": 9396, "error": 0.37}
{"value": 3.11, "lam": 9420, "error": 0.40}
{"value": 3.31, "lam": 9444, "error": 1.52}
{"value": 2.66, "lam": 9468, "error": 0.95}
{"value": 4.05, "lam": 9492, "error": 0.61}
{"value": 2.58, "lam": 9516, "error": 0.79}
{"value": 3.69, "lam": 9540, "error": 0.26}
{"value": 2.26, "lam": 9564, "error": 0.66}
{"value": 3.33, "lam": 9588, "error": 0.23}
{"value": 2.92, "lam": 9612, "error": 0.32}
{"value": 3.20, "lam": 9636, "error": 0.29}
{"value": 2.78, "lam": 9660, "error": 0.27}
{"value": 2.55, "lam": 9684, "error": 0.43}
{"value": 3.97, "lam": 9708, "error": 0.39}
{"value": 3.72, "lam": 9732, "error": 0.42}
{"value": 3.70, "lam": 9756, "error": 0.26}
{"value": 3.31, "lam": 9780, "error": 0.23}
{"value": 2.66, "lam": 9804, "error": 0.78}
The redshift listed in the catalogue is 0.81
